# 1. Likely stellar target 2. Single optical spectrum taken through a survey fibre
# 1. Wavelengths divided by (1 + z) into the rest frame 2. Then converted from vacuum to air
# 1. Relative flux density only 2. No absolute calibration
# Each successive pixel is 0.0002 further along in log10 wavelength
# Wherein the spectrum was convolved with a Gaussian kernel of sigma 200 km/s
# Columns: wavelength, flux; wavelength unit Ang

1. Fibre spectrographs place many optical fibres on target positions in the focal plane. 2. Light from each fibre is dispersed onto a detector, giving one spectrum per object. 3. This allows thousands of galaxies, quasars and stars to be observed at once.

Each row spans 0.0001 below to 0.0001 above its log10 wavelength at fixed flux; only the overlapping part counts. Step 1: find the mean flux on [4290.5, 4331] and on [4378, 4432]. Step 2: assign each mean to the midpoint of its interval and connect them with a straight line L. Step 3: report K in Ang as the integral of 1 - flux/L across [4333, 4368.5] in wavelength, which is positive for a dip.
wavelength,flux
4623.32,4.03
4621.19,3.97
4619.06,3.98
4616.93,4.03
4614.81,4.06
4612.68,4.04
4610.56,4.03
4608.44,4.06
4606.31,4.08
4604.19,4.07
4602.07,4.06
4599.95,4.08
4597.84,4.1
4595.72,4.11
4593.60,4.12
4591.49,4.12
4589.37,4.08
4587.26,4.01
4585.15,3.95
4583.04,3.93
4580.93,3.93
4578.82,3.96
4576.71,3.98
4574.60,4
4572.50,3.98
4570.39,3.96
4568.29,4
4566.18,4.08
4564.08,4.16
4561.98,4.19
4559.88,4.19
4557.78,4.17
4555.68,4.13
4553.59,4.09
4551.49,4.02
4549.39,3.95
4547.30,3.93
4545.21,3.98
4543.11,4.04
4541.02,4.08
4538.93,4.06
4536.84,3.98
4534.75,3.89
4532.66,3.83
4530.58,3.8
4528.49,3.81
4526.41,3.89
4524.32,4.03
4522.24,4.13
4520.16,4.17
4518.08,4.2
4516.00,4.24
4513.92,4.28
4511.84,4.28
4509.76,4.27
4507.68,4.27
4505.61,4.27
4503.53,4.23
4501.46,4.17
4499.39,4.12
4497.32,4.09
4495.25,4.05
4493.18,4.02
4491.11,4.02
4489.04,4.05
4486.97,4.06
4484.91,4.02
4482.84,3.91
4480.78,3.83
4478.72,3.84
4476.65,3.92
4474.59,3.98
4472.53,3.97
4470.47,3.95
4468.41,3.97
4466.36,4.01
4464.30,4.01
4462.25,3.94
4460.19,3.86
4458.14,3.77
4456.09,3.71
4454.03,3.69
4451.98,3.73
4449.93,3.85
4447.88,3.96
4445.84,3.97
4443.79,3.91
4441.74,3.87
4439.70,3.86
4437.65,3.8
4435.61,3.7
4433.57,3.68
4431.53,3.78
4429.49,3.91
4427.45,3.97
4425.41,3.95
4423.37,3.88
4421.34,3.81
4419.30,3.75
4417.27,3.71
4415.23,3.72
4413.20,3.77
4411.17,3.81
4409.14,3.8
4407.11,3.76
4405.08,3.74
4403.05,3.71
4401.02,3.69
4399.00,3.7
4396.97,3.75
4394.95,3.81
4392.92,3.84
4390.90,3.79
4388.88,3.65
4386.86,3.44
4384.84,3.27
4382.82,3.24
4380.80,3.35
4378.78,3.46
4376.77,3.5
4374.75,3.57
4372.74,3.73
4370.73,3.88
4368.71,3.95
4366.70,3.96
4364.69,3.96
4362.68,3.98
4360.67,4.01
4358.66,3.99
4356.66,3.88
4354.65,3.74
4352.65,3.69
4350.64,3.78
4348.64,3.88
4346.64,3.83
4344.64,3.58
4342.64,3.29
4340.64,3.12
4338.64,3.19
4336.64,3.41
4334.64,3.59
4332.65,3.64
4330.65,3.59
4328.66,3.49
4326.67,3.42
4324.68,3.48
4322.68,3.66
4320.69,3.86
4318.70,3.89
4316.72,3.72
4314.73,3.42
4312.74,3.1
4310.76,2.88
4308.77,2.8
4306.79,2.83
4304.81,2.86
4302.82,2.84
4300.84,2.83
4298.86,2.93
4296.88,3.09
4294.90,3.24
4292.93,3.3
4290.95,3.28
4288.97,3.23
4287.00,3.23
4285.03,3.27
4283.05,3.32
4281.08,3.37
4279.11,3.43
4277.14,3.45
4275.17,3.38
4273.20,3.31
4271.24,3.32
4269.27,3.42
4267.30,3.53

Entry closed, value -2.6 Ang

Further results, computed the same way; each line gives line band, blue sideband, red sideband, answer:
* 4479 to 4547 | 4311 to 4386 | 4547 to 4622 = -2.5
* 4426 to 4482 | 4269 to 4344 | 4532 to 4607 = -2.3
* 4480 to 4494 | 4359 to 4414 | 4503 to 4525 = 0.4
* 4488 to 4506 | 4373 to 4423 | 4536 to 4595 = -1.0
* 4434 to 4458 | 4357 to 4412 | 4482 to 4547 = 0.4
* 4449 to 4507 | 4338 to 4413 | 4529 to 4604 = -1.5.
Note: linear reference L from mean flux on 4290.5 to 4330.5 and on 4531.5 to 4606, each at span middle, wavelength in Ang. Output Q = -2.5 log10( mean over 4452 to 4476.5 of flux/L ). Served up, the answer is -0.05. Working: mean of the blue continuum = 3.25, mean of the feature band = 3.89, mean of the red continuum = 4.04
